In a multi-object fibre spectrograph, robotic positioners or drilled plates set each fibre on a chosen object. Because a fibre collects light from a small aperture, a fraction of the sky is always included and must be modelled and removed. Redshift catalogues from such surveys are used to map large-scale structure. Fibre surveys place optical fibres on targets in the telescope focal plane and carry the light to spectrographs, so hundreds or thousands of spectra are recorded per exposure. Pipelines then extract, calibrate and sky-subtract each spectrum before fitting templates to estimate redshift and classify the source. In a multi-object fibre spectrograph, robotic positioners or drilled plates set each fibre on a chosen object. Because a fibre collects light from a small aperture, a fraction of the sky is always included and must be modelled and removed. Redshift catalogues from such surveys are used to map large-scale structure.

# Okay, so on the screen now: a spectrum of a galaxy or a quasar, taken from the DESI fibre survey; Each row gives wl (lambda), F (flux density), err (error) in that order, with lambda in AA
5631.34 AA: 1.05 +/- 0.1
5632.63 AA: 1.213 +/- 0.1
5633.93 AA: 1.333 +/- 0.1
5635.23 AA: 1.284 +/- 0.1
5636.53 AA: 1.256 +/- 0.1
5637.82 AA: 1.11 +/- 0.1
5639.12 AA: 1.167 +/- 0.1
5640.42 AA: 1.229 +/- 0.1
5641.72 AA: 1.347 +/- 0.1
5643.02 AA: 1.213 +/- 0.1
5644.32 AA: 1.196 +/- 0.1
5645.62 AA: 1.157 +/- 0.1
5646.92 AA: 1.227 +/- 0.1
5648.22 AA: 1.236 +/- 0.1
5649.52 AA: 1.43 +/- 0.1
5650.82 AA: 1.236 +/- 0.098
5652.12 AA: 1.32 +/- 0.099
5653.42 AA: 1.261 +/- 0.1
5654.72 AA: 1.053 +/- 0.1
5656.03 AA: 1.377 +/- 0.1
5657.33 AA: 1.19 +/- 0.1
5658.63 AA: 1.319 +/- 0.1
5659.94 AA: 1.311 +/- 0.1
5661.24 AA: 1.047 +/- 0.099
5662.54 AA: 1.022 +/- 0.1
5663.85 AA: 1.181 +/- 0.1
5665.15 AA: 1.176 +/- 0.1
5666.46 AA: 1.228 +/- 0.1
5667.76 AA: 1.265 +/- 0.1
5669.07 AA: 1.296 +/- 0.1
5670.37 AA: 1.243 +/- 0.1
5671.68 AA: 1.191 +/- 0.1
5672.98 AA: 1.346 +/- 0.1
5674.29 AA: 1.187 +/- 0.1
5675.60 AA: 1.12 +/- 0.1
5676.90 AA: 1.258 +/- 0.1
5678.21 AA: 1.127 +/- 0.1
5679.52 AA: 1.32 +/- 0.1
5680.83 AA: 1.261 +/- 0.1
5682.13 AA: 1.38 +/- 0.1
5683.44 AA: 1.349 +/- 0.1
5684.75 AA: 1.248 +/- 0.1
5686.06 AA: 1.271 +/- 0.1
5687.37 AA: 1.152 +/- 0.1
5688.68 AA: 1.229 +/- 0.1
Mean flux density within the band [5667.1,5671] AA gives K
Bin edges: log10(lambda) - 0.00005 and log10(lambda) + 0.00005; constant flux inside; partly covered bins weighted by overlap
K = 1.27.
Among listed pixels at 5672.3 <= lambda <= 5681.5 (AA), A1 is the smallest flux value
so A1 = 1.12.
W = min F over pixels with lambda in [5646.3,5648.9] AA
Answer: 1.227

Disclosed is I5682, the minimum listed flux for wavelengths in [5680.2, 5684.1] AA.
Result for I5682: 1.261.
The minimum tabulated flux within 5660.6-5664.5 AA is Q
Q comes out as 1.022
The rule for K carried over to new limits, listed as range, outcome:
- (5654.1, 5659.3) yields 1.23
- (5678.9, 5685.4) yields 1.31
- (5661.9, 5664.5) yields 1.1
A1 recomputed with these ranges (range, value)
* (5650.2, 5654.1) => 1.236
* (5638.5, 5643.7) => 1.167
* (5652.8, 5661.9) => 1.047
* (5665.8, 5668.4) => 1.228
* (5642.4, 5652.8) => 1.157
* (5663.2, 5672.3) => 1.176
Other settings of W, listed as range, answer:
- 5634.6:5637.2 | 1.256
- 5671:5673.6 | 1.191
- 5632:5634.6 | 1.213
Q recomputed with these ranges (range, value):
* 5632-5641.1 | 1.11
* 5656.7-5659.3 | 1.19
